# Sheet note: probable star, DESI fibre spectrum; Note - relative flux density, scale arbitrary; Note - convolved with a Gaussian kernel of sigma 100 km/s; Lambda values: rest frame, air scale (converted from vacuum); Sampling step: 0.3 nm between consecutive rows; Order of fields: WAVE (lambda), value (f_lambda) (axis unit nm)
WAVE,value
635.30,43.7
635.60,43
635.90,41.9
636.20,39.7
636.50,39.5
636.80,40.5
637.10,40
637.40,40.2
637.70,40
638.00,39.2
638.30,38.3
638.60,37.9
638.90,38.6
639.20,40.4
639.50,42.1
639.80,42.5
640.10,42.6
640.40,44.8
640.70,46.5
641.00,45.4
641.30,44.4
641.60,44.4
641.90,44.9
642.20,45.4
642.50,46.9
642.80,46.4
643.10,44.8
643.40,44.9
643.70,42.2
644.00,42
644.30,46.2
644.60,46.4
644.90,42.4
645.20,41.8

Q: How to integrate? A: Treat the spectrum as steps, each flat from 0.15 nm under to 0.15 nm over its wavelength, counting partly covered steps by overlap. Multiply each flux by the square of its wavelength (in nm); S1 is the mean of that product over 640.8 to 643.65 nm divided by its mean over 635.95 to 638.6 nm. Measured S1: 1.16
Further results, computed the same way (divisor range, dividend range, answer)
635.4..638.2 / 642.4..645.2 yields 1.12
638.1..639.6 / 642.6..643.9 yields 1.15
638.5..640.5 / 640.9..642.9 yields 1.11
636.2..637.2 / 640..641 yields 1.14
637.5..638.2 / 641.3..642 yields 1.14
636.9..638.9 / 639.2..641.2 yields 1.12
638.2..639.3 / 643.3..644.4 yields 1.14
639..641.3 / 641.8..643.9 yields 1.04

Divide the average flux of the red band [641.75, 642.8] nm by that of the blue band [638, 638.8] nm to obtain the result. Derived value 1.20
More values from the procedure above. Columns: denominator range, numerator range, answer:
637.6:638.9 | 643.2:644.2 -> 1.12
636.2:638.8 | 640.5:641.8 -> 1.14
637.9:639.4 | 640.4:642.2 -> 1.16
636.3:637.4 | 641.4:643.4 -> 1.13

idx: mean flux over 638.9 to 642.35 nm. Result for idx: 43.7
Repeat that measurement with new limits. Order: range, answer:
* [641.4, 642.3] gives 44.8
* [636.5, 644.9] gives 42.8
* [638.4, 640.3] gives 40.7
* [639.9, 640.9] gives 44.6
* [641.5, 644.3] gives 44.7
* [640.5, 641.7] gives 45.2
